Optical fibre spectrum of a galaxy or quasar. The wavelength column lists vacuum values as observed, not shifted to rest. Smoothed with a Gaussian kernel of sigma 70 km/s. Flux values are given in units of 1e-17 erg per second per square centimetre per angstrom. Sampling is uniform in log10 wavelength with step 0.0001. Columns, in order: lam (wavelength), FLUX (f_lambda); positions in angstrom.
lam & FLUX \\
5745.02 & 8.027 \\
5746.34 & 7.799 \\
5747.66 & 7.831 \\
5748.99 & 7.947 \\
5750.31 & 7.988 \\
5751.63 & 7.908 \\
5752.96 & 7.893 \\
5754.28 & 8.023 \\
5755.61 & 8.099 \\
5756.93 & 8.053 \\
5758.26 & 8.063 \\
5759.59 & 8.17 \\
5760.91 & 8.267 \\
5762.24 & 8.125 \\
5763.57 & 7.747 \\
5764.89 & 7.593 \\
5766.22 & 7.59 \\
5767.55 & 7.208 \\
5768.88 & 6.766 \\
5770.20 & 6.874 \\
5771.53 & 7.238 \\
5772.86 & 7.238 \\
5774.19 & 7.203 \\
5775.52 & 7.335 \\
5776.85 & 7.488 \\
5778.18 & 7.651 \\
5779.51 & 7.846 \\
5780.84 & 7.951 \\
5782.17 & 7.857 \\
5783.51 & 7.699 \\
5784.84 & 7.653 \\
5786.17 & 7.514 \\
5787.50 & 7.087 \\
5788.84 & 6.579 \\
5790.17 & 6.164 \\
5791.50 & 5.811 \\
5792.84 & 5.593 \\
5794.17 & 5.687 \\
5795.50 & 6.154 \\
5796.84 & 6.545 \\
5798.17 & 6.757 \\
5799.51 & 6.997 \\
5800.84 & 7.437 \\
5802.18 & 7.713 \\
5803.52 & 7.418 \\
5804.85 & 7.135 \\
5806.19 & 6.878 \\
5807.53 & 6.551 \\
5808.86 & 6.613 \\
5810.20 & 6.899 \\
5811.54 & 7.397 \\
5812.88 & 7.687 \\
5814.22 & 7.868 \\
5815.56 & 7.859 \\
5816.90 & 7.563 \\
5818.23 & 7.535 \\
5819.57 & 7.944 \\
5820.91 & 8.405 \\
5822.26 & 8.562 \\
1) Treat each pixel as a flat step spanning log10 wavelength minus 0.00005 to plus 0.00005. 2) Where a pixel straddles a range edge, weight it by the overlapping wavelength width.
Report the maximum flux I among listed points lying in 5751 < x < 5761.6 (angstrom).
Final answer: 8.267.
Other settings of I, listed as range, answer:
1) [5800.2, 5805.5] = 7.713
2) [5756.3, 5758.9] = 8.063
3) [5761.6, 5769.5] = 8.125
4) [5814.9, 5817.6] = 7.859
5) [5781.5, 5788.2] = 7.857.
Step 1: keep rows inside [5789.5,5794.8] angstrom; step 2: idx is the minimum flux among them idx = 5.593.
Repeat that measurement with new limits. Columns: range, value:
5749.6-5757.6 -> 7.893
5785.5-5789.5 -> 6.579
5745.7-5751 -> 7.799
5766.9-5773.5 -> 6.766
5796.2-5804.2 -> 6.545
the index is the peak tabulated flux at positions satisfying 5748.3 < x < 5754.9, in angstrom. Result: 8.023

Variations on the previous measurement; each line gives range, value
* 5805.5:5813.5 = 7.687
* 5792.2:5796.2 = 6.154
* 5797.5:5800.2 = 6.997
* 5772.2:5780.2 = 7.846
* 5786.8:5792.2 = 7.087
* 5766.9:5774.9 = 7.238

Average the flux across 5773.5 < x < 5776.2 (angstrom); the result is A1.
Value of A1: 7.27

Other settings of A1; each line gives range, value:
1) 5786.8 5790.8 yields 6.62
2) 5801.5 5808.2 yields 7.14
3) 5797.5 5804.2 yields 7.27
